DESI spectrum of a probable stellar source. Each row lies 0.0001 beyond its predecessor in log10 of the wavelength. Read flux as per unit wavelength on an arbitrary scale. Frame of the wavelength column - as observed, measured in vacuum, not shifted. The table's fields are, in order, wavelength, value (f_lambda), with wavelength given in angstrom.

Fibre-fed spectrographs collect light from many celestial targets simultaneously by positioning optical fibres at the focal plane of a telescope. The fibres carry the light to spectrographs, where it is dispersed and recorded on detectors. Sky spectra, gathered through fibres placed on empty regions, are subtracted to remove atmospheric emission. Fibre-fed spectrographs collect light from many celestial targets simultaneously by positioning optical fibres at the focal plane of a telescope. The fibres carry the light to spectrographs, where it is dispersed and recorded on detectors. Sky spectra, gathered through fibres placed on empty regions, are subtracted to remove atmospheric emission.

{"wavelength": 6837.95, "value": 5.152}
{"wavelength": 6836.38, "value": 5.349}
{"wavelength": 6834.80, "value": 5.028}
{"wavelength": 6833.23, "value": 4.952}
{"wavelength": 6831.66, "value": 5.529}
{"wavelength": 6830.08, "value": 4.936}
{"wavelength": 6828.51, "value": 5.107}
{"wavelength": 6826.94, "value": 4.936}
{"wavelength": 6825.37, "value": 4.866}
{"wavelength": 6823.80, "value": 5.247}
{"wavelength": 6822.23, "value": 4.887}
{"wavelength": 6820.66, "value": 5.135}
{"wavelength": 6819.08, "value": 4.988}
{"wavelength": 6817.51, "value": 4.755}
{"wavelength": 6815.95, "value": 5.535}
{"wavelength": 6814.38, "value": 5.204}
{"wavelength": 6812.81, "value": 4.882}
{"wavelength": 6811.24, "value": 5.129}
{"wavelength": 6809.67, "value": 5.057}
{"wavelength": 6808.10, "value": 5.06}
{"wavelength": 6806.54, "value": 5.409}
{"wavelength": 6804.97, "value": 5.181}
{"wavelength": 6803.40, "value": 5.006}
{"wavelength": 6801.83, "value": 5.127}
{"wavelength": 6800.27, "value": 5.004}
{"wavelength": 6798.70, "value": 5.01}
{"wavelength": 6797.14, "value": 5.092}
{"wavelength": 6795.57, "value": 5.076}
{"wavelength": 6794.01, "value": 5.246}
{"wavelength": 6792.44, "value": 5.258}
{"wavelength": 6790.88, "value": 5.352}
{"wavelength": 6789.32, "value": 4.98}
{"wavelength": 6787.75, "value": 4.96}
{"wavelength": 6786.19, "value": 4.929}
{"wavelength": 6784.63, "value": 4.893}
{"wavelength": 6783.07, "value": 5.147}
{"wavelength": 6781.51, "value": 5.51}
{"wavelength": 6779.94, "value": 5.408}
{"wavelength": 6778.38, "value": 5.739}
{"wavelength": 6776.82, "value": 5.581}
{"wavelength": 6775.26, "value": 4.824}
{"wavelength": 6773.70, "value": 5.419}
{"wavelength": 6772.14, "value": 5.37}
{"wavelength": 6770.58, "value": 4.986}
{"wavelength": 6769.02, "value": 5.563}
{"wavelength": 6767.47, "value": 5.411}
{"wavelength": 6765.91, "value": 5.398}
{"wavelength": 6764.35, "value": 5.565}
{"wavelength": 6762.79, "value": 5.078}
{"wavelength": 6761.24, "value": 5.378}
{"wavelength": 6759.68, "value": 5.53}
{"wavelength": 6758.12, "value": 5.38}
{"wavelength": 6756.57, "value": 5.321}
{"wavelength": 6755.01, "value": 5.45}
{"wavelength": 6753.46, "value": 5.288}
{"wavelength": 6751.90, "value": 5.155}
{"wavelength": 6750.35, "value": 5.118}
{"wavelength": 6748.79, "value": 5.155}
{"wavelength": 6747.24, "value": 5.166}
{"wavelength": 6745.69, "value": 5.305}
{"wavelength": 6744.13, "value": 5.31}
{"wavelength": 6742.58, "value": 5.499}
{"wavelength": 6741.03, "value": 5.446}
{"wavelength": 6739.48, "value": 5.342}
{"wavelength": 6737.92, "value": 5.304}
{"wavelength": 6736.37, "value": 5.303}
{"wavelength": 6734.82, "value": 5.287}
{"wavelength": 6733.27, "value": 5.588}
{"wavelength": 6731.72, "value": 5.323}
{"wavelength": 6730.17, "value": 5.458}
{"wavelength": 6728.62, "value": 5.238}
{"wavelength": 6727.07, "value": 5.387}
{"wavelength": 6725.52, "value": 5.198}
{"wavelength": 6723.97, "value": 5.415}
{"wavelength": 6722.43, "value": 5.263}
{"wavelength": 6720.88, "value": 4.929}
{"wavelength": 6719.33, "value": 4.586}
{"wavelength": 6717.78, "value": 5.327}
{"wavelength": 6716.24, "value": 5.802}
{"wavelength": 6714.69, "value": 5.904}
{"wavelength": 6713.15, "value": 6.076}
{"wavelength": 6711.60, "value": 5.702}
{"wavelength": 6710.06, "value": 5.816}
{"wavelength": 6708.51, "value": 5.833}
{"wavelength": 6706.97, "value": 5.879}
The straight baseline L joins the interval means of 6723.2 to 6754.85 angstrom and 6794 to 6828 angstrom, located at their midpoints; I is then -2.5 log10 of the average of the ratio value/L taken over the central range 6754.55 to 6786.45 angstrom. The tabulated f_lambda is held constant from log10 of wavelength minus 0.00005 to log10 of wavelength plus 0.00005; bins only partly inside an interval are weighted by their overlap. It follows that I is -0.02 mag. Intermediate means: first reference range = 5.32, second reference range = 5.08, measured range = 5.33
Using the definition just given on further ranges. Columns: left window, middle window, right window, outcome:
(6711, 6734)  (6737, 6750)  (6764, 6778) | 0.016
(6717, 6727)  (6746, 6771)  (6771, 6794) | -0.024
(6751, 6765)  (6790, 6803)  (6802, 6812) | 0.008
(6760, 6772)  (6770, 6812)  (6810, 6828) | 0.007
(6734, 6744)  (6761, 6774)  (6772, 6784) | 0.003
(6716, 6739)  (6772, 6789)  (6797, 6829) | -0.018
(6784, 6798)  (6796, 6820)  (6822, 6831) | -0.009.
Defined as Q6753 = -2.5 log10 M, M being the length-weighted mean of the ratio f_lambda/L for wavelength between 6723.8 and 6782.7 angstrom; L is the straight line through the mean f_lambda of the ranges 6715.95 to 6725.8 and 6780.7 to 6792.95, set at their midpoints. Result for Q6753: -0.038 mag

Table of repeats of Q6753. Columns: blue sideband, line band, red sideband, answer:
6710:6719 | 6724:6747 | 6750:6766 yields 0.04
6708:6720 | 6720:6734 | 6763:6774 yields 0.05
